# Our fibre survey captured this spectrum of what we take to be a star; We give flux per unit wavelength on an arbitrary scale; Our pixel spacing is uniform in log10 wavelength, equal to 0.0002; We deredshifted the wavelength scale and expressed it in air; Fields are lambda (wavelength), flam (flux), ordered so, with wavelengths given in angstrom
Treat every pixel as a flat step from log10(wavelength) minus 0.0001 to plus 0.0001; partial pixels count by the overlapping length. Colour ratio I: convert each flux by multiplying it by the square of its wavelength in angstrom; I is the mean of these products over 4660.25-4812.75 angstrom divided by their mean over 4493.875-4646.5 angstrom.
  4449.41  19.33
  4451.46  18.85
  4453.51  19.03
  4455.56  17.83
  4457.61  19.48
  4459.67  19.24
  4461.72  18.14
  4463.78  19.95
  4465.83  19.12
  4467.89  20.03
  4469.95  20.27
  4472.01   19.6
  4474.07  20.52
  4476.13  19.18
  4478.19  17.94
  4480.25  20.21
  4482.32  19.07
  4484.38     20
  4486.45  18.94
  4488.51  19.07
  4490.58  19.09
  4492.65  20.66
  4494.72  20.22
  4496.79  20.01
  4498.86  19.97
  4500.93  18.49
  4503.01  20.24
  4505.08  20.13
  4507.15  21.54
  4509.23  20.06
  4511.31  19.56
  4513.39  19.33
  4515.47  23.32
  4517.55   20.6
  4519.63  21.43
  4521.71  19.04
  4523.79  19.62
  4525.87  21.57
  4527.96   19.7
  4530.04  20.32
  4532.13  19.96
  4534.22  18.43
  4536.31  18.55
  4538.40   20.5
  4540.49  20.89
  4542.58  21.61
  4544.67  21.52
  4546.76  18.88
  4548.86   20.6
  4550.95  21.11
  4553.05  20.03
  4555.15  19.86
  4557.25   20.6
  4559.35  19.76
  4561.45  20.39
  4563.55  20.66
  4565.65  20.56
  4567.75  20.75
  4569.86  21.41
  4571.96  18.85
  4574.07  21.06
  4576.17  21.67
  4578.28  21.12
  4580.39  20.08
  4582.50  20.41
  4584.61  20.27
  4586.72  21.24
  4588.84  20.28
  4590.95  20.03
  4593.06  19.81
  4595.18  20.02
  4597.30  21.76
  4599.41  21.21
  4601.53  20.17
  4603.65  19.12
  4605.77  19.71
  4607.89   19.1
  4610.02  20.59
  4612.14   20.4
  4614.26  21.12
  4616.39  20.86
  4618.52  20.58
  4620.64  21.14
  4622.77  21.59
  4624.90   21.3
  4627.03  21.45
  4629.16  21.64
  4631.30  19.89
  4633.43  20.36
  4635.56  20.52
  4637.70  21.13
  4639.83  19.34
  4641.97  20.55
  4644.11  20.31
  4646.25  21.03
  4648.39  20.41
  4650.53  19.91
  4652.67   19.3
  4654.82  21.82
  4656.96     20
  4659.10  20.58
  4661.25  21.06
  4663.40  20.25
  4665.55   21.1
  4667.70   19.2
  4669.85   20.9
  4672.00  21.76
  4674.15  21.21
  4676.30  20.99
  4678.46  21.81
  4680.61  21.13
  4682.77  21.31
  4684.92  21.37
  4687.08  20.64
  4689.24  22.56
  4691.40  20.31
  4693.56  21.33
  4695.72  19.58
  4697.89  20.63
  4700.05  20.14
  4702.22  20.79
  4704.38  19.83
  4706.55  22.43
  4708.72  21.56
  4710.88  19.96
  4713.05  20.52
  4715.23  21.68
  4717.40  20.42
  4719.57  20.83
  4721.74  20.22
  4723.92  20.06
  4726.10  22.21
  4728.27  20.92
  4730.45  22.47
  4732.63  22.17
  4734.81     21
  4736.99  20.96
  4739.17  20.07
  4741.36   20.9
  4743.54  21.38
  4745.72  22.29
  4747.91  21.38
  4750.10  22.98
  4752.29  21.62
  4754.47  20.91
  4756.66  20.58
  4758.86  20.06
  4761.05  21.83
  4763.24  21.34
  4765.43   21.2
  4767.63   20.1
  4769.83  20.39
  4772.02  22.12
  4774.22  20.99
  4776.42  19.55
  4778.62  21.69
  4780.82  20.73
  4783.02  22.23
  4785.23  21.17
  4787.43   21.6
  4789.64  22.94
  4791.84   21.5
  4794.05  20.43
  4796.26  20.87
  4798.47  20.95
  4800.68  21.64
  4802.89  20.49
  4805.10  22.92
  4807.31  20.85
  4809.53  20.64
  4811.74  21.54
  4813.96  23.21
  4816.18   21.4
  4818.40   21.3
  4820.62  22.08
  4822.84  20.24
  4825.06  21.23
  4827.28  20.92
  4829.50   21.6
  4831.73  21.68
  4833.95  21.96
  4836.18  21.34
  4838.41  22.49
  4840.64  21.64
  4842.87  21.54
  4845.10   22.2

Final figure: 1.11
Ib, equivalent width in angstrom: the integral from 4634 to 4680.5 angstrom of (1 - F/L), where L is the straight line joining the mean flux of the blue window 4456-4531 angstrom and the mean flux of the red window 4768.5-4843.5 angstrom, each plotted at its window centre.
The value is 0.08 angstrom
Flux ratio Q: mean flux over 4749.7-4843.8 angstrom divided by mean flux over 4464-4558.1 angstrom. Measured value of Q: 1.1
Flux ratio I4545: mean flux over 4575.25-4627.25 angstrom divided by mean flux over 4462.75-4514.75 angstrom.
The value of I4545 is 1.04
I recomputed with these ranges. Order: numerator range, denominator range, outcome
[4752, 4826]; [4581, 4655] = 1.11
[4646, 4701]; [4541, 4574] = 1.07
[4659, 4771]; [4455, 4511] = 1.19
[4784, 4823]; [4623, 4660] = 1.12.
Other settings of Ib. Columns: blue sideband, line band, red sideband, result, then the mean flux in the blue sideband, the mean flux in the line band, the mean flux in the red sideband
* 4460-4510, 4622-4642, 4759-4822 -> -0.30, 19.7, 20.8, 21.3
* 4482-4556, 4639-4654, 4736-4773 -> 0.39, 20.1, 20.2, 21.2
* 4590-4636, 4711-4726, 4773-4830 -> 0.22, 20.6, 20.7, 21.3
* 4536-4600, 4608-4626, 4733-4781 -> -0.15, 20.5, 20.8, 21.1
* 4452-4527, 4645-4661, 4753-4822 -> 0.10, 19.8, 20.5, 21.3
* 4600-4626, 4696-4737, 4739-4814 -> 0.05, 20.5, 21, 21.3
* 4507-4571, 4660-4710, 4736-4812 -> -0.11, 20.4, 20.9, 21.2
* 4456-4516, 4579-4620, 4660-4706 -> 0.02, 19.7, 20.4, 20.9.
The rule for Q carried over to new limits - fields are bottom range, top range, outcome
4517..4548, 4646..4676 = 1.02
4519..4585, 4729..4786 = 1.04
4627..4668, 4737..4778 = 1.03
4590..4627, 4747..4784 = 1.03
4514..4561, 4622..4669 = 1.01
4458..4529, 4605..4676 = 1.04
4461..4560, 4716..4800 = 1.06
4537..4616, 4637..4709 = 1.01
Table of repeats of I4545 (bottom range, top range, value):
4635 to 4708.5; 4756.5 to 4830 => 1.02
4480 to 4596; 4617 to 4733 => 1.03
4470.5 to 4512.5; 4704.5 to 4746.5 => 1.07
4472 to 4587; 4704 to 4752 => 1.05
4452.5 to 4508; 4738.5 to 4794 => 1.09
